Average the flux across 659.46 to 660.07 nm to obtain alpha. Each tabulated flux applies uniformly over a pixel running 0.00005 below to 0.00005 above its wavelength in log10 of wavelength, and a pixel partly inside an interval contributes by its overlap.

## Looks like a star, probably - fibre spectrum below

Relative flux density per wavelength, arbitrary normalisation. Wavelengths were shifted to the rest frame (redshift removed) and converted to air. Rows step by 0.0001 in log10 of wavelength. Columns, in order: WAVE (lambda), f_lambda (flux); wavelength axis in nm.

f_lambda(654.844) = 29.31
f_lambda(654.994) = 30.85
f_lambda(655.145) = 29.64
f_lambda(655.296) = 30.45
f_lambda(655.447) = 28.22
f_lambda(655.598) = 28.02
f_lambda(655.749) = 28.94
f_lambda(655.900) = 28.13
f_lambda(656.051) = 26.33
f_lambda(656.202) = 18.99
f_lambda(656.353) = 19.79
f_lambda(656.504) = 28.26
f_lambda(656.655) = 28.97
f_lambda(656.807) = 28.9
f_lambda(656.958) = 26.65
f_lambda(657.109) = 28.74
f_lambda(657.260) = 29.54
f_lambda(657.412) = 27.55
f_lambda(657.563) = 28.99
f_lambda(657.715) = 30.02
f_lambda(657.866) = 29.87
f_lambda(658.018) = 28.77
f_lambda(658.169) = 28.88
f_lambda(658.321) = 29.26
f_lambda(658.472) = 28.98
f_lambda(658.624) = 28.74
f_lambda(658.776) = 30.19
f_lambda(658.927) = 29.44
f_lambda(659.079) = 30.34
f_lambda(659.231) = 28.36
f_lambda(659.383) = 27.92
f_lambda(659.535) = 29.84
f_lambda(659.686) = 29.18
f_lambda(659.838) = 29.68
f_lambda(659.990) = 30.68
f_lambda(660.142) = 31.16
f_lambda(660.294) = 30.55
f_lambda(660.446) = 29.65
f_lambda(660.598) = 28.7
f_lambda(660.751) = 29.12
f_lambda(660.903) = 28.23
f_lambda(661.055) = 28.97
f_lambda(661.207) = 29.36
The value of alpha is 29.9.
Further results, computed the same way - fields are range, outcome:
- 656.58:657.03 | 28.2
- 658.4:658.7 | 28.8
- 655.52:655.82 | 28.5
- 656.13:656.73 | 24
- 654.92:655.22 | 30.2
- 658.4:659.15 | 29.5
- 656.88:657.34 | 28.3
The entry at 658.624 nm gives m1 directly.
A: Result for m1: 28.74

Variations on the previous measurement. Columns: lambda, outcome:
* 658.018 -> 28.77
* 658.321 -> 29.26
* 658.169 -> 28.88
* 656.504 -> 28.26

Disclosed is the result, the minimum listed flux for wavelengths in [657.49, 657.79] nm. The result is 28.99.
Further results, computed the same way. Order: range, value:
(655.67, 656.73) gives 18.99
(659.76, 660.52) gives 29.65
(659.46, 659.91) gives 29.18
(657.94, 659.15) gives 28.74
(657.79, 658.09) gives 28.77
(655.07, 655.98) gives 28.02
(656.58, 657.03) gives 26.65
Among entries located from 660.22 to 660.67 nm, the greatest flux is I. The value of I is 30.55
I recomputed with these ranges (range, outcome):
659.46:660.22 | 31.16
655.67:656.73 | 28.97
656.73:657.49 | 29.54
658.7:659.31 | 30.34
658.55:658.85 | 30.19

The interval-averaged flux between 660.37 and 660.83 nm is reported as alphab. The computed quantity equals 29.1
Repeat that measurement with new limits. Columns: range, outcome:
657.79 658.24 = 29.2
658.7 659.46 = 29.2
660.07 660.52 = 30.5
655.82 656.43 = 23.4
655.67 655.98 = 28.5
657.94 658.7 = 28.9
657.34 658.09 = 29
